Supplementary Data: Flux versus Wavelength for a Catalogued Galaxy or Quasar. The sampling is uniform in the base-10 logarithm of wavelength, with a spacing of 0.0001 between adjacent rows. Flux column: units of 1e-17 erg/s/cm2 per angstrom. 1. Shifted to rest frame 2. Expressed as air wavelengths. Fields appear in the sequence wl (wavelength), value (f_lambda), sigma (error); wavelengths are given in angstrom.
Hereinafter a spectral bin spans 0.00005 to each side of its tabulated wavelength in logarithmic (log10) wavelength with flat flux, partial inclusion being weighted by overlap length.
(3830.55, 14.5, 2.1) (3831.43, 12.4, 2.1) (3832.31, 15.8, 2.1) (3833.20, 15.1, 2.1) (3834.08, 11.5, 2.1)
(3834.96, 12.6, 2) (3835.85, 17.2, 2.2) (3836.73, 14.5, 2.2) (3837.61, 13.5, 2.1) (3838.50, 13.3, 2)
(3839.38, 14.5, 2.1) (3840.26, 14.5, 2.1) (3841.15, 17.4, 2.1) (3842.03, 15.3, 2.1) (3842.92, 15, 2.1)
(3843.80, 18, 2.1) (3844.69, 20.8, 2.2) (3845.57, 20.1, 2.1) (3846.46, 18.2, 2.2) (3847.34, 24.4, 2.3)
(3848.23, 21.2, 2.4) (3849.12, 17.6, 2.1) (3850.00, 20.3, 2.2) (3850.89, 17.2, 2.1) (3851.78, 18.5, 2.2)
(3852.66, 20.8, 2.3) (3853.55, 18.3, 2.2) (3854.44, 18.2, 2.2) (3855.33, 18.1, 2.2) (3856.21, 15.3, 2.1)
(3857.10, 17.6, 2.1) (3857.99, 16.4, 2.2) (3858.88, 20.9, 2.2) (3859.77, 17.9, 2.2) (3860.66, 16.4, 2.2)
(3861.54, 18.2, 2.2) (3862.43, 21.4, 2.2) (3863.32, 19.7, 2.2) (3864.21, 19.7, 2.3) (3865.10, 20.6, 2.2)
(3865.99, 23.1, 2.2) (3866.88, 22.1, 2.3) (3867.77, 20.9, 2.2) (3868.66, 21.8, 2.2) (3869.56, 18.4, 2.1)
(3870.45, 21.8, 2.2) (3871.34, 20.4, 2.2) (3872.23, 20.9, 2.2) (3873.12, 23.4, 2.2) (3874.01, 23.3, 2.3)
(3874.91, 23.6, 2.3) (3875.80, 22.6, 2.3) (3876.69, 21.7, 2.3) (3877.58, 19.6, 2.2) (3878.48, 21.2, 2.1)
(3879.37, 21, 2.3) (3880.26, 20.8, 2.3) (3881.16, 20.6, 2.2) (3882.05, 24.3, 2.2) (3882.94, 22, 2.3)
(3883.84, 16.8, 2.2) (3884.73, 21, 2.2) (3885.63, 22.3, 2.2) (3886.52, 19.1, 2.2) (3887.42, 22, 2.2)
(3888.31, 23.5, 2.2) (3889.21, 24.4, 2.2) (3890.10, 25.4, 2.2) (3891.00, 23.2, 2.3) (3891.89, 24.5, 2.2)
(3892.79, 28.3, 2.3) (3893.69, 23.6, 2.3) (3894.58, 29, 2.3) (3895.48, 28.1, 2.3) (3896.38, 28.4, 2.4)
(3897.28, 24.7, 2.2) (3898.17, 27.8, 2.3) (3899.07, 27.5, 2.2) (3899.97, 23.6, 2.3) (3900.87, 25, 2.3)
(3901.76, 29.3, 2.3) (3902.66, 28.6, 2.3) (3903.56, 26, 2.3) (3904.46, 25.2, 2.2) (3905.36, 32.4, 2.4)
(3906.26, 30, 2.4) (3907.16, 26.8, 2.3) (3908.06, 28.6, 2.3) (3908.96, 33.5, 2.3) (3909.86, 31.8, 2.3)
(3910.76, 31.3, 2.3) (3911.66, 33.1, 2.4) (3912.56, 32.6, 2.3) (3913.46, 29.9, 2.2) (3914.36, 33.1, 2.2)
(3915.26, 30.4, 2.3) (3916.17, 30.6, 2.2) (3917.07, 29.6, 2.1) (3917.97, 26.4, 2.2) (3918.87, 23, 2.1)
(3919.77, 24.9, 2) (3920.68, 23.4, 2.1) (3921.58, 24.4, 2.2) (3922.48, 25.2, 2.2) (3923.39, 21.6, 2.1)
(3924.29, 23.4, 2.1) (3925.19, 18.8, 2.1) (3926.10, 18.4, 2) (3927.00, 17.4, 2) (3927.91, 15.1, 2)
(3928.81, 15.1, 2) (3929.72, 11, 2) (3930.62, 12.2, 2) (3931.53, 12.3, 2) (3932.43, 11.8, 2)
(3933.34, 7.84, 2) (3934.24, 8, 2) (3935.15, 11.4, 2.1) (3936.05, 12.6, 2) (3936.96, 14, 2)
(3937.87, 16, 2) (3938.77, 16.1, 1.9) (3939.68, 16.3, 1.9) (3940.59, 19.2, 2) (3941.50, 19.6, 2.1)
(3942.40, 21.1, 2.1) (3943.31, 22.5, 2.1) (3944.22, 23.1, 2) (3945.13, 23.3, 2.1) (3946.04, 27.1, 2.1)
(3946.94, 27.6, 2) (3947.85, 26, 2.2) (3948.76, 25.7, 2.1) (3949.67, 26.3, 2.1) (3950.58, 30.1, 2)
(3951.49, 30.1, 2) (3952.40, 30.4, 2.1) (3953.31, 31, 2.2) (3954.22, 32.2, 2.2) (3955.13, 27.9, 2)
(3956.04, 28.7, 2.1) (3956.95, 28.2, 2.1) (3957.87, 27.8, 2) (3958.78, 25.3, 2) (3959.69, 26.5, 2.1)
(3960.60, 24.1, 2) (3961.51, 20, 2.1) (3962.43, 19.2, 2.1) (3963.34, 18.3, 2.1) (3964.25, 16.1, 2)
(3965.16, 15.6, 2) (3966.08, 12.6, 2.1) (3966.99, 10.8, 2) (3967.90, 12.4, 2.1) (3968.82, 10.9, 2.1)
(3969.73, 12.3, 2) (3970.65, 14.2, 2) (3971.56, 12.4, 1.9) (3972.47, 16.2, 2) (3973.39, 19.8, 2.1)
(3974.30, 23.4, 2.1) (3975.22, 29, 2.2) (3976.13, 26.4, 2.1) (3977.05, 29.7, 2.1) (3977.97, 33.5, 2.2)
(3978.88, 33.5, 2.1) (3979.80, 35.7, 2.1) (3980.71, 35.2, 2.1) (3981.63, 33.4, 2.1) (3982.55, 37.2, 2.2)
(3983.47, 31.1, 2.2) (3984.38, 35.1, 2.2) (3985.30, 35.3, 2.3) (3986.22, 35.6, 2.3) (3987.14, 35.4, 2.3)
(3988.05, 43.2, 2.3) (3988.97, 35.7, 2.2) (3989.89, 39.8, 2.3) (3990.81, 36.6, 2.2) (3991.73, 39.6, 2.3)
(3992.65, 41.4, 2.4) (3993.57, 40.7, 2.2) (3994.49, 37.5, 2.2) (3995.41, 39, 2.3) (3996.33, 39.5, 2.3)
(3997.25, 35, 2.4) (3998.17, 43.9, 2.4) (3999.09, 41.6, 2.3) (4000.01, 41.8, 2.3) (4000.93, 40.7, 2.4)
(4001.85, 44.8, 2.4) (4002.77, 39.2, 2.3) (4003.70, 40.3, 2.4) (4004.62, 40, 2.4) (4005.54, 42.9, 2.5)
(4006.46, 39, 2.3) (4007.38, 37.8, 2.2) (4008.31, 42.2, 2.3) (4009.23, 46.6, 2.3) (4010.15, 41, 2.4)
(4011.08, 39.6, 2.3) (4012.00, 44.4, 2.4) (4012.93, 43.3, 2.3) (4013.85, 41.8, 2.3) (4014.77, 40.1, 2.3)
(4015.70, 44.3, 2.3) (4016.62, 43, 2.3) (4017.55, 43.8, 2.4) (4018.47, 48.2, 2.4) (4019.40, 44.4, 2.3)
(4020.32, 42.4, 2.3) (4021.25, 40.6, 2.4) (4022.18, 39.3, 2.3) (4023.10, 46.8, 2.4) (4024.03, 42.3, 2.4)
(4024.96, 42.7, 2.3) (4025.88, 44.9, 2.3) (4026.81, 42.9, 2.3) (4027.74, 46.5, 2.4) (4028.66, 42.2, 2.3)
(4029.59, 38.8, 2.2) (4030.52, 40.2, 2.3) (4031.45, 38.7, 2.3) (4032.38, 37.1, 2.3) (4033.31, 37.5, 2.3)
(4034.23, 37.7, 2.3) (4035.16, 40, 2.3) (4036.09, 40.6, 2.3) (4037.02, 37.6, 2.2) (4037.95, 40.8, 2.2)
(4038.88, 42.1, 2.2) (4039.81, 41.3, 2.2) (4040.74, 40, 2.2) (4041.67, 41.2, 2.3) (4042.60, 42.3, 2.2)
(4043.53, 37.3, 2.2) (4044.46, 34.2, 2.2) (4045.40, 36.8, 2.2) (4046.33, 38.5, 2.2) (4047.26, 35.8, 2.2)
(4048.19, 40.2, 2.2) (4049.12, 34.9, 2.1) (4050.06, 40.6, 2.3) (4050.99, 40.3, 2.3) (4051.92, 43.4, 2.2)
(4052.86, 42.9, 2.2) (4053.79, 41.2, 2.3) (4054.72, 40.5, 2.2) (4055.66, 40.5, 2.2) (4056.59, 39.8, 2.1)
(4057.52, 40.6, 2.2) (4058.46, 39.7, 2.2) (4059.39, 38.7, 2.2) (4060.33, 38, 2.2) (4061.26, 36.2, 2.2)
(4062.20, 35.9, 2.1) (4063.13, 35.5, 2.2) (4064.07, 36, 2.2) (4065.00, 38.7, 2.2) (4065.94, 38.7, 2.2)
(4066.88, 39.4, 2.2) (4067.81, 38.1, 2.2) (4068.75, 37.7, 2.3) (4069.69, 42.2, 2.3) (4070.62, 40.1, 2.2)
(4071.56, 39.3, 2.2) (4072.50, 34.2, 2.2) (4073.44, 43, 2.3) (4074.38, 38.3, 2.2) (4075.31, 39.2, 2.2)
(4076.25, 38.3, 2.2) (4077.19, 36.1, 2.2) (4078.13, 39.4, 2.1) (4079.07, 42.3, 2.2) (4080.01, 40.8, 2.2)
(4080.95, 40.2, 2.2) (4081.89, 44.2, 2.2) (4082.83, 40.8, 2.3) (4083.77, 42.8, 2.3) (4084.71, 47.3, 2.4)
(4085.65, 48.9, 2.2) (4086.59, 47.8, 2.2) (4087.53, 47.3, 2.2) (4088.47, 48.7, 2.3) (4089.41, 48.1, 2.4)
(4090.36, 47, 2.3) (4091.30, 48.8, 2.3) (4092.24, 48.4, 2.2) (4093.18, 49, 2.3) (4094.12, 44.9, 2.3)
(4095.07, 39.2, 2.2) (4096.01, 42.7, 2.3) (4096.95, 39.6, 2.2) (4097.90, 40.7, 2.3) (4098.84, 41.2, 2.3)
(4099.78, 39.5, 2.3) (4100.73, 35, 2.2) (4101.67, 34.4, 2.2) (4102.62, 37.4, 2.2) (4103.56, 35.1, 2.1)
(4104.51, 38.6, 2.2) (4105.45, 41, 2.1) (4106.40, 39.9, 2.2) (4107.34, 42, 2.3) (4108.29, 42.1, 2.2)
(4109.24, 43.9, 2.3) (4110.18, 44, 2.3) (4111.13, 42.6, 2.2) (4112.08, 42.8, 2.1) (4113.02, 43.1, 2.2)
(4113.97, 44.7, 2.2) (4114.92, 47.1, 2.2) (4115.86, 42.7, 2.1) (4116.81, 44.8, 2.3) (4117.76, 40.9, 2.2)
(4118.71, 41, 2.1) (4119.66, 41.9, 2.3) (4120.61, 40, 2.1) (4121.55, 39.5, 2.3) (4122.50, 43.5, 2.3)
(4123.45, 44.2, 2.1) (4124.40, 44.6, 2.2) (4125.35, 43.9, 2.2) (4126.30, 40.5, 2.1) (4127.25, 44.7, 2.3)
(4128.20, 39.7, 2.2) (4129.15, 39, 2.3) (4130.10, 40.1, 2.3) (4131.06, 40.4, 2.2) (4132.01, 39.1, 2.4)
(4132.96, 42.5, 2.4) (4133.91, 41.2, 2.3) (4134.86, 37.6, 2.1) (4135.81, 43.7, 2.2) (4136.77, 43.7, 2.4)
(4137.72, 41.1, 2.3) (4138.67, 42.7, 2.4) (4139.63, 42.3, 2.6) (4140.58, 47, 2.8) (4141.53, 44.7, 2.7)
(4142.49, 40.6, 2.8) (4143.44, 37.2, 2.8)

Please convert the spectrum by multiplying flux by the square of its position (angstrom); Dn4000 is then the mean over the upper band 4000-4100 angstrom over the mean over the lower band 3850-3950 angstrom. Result 2.00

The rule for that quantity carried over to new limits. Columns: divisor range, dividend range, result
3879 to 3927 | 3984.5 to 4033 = 1.68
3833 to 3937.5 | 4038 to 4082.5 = 2.01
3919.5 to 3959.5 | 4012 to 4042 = 2.06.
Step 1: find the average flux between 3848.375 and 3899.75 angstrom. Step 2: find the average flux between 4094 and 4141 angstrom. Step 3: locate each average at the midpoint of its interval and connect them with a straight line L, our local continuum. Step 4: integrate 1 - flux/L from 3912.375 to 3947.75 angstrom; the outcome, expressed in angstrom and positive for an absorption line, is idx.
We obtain 7.61 angstrom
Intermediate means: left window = 21.5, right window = 41.4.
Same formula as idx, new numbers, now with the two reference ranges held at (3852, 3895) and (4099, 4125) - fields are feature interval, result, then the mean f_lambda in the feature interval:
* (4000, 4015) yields -4.2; 41.5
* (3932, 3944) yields 5.1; 15.3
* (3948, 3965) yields 1.4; 25.8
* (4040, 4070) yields -2.0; 38.9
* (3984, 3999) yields -3.5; 38.4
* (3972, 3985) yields 0.1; 30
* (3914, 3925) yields -0.5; 26.1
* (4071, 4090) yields -1.8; 42.4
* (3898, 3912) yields -2.9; 28.8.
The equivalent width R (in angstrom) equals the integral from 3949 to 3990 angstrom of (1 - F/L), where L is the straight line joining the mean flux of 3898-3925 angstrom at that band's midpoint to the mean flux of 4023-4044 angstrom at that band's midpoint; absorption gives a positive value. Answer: 9.4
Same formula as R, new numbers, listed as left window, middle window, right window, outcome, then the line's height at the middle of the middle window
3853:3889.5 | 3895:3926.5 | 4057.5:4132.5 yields -4.2 angstrom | 24.2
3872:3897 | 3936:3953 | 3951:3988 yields 1.4 angstrom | 24.8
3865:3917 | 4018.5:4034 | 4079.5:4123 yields -2.3 angstrom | 36.5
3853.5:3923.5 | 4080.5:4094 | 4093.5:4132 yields -2.4 angstrom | 39.4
